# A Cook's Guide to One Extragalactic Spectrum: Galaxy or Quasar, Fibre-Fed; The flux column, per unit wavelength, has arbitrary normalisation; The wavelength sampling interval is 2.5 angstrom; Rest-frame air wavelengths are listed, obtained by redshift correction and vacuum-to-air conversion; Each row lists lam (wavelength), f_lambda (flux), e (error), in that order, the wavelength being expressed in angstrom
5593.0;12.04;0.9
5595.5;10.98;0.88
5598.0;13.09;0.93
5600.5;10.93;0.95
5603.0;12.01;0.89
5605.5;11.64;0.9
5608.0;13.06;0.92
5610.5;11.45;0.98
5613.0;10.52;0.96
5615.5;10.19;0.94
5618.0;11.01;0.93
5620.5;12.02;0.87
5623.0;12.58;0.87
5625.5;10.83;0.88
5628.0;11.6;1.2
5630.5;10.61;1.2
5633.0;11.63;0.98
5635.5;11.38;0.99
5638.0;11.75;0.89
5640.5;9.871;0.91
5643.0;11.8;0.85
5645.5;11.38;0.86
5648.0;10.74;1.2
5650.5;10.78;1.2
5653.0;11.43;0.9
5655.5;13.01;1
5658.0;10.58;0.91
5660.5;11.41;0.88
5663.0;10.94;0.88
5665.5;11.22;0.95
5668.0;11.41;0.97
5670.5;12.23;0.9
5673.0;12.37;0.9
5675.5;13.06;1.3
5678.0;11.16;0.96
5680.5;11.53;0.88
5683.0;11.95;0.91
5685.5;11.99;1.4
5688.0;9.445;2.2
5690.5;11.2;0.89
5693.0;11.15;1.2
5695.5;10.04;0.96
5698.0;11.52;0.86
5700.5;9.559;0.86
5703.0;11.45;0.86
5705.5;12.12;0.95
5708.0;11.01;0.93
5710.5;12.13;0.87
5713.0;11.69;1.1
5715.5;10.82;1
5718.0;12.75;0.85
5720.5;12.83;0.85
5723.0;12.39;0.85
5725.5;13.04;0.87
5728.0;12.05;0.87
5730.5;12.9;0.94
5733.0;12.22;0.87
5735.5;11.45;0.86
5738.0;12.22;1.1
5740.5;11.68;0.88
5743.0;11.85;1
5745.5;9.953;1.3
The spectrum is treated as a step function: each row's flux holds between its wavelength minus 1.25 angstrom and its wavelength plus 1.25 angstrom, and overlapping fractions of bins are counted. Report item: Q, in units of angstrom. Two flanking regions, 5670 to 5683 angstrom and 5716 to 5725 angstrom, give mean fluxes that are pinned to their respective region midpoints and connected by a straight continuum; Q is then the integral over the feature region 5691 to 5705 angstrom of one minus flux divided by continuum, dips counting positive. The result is 1.6 angstrom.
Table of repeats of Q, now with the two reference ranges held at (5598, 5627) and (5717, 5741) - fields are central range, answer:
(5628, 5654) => 1.3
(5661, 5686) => 0.4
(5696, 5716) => 1.6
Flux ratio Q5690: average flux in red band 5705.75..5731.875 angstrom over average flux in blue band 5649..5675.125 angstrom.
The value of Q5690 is 1.05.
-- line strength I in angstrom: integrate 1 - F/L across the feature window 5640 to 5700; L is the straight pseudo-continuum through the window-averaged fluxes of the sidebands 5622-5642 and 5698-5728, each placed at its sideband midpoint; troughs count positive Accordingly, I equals 0.9 angstrom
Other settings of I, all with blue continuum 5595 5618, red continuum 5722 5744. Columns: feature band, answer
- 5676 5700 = 1.68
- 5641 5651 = 0.54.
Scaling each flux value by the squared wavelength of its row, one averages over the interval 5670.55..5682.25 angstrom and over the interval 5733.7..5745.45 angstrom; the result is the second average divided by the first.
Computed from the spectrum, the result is 0.99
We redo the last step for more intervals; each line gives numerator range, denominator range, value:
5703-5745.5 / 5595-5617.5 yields 1.08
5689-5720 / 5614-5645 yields 1.03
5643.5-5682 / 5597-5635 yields 1.02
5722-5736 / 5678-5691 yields 1.12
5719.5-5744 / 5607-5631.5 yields 1.12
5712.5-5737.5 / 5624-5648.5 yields 1.13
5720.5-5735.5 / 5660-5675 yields 1.09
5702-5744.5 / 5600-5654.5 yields 1.10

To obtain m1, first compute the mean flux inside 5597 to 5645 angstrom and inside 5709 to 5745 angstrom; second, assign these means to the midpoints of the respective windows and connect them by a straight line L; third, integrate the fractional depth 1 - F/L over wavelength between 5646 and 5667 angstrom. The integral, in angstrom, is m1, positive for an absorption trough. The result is 0.73 angstrom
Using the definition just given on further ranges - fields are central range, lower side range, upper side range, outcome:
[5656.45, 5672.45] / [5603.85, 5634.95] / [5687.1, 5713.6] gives -0.2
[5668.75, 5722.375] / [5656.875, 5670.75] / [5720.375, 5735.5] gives 1.4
